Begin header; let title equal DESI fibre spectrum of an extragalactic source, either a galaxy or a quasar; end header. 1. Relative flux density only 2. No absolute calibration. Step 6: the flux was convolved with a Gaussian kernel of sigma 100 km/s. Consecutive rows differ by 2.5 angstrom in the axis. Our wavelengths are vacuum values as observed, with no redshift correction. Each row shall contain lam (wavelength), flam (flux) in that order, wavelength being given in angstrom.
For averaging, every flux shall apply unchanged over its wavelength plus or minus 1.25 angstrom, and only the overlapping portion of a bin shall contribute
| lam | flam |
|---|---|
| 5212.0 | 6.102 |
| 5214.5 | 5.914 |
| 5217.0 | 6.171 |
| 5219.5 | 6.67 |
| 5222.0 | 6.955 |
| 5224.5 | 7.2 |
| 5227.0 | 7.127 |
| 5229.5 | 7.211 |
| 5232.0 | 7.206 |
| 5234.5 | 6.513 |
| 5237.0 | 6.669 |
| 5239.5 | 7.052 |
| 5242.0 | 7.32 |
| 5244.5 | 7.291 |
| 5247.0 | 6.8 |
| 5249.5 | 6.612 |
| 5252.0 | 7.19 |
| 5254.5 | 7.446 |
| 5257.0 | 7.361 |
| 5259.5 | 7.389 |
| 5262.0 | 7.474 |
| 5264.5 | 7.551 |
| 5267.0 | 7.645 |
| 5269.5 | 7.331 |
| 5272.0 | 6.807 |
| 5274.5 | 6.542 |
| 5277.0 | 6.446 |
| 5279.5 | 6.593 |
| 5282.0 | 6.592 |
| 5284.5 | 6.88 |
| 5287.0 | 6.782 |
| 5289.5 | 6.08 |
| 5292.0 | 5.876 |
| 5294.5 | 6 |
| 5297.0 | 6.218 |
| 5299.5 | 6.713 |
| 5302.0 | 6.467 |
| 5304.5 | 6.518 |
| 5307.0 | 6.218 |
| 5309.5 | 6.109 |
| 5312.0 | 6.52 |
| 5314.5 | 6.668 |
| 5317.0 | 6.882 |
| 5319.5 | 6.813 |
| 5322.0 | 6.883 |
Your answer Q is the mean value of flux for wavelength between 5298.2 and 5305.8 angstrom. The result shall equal 6.56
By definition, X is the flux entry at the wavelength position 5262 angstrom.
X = 7.474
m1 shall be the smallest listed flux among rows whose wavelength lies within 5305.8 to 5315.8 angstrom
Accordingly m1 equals 6.109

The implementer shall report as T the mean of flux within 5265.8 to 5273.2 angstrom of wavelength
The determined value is 7.26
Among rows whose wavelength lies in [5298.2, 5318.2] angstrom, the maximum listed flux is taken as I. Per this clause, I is 6.882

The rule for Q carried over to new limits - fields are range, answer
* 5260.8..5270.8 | 7.5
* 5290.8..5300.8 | 6.2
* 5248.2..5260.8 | 7.2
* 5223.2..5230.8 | 7.18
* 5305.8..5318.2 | 6.48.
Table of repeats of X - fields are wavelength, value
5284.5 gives 6.88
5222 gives 6.955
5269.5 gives 7.331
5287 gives 6.782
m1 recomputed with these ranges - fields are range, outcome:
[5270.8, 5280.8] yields 6.446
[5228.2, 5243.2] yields 6.513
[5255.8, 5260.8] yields 7.361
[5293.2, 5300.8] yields 6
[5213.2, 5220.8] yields 5.914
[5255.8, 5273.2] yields 6.807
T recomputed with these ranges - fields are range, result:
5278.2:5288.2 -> 6.71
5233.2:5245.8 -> 6.97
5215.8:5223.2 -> 6.6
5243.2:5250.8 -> 6.91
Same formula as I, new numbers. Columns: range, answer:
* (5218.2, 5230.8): 7.211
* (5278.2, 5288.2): 6.88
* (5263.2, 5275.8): 7.645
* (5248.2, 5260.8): 7.446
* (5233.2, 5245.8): 7.32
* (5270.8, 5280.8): 6.807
